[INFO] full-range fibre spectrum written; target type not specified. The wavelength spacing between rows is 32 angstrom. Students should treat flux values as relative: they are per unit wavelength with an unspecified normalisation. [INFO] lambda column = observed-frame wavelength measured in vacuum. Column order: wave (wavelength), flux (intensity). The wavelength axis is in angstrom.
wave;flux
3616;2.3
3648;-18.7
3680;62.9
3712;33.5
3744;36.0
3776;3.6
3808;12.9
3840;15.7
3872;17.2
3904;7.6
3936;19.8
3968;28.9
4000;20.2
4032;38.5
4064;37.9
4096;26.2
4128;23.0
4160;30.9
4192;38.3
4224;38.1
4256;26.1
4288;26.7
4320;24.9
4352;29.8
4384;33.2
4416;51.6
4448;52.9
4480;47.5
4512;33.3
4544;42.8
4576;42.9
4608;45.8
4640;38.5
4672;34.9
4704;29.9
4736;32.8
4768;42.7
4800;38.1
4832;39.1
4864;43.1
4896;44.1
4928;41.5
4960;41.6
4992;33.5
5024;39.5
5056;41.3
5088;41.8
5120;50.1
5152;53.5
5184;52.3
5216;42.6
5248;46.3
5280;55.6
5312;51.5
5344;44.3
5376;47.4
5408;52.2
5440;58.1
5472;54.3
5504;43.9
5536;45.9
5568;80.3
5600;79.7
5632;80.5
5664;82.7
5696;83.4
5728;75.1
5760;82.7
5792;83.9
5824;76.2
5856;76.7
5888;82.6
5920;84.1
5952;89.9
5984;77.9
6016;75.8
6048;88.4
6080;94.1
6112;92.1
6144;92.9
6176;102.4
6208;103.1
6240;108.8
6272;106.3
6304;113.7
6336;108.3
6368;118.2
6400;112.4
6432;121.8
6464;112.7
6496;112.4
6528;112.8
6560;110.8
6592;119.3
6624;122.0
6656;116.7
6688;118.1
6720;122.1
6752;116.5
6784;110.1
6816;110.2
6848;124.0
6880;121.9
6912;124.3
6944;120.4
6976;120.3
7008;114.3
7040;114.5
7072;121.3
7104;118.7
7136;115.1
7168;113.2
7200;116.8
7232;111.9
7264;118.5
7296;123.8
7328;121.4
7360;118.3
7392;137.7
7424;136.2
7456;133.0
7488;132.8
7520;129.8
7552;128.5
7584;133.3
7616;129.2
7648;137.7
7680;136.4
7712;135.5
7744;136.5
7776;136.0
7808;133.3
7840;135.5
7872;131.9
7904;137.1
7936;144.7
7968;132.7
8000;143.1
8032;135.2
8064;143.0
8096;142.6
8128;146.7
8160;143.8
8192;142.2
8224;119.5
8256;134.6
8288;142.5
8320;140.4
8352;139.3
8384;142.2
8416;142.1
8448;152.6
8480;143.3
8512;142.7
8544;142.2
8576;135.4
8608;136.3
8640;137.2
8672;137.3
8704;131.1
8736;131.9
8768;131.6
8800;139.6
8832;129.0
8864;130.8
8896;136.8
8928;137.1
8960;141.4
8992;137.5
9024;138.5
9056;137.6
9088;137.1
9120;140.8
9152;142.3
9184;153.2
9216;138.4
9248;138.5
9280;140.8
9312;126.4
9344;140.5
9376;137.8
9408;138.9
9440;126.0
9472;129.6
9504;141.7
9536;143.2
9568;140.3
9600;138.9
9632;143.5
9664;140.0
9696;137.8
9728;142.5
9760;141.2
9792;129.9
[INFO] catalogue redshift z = 0.396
